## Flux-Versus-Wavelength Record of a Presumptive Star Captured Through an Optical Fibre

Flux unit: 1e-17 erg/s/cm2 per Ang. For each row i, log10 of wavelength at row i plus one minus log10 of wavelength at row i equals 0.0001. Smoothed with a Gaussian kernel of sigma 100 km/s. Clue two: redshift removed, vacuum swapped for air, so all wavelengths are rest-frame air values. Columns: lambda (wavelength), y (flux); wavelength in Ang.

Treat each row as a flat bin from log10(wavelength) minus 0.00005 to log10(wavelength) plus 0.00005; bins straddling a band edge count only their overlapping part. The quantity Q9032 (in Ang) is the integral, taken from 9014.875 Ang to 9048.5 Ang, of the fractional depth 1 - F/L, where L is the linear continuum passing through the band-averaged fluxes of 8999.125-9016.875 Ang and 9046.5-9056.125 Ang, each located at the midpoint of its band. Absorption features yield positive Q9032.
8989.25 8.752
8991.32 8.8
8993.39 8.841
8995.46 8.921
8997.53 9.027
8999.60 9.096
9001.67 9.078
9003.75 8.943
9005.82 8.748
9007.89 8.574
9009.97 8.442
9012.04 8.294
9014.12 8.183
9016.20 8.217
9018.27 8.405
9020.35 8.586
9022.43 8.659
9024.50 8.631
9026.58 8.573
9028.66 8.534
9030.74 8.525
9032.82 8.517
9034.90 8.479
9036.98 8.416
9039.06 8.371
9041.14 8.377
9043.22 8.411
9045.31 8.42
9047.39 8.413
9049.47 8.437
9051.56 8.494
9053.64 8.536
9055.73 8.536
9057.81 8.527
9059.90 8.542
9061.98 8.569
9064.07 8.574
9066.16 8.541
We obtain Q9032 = 0.3 Ang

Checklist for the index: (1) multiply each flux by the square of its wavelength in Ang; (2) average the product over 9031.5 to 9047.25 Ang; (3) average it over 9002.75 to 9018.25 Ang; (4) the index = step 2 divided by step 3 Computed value 1.0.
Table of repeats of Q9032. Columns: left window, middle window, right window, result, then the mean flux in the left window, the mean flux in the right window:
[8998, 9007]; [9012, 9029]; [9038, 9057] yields 0.58 Ang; 8.97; 8.45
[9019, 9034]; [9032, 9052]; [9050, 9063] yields 0.28 Ang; 8.57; 8.53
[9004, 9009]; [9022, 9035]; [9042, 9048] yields -0.04 Ang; 8.71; 8.41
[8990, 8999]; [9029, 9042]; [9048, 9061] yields 0.28 Ang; 8.91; 8.51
